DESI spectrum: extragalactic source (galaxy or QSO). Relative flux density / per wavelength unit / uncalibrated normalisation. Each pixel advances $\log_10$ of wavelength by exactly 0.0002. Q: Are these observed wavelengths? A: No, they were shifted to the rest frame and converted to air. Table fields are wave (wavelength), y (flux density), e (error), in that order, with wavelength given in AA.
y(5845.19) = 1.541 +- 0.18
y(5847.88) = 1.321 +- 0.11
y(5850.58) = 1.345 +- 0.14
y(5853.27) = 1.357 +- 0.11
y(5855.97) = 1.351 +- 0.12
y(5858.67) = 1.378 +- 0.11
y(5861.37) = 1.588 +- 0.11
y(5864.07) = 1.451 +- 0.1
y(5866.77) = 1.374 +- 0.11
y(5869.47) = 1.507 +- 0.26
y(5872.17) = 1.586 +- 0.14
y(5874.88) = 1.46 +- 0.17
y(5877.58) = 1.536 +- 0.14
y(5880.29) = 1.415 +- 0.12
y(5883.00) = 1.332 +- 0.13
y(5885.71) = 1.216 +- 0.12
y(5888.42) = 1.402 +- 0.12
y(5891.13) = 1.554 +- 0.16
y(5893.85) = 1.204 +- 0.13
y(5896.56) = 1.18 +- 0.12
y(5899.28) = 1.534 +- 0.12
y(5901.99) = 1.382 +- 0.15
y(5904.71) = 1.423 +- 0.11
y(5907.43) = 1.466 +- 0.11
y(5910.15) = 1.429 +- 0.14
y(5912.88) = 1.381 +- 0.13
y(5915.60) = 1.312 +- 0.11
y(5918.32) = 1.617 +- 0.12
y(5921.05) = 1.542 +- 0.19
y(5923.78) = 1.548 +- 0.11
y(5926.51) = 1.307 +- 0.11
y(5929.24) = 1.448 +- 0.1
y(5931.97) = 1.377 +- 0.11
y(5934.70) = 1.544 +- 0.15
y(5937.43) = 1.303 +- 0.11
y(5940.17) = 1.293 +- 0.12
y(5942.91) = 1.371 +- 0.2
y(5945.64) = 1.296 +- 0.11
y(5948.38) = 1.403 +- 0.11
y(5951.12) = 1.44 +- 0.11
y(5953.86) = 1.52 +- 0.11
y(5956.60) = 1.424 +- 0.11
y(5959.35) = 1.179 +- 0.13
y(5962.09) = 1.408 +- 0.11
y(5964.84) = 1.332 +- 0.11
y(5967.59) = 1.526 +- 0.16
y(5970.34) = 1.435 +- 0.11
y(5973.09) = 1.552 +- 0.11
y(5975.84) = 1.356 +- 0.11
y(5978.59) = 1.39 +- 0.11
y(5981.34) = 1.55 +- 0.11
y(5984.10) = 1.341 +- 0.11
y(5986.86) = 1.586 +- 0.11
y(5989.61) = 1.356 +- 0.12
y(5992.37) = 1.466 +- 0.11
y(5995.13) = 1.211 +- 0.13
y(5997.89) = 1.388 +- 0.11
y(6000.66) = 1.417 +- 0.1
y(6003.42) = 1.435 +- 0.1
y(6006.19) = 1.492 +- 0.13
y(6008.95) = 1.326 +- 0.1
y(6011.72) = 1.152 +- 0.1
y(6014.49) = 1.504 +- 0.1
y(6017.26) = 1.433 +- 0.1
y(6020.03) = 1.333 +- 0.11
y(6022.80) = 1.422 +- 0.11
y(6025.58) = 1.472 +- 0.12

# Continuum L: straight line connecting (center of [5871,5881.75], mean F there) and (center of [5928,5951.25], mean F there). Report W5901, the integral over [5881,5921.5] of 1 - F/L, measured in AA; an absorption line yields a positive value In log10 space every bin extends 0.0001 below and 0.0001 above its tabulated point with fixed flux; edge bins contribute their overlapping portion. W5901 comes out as 1.5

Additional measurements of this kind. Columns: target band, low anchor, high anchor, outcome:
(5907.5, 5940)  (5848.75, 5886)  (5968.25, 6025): -0.3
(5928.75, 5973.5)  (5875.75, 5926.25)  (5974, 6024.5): 0.2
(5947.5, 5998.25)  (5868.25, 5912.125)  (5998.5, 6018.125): -0.6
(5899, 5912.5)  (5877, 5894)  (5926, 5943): -0.5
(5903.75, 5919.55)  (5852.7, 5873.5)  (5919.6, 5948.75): -0.2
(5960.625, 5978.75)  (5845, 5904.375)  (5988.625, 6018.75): -0.6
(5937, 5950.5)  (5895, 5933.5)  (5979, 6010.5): 0.7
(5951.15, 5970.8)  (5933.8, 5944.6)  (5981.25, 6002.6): -0.3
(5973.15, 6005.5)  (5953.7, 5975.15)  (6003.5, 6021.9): -0.5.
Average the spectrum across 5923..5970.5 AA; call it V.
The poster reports 1.39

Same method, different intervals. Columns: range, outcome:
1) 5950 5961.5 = 1.39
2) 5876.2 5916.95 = 1.38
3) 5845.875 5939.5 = 1.42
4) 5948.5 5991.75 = 1.43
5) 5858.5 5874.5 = 1.49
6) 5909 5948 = 1.41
